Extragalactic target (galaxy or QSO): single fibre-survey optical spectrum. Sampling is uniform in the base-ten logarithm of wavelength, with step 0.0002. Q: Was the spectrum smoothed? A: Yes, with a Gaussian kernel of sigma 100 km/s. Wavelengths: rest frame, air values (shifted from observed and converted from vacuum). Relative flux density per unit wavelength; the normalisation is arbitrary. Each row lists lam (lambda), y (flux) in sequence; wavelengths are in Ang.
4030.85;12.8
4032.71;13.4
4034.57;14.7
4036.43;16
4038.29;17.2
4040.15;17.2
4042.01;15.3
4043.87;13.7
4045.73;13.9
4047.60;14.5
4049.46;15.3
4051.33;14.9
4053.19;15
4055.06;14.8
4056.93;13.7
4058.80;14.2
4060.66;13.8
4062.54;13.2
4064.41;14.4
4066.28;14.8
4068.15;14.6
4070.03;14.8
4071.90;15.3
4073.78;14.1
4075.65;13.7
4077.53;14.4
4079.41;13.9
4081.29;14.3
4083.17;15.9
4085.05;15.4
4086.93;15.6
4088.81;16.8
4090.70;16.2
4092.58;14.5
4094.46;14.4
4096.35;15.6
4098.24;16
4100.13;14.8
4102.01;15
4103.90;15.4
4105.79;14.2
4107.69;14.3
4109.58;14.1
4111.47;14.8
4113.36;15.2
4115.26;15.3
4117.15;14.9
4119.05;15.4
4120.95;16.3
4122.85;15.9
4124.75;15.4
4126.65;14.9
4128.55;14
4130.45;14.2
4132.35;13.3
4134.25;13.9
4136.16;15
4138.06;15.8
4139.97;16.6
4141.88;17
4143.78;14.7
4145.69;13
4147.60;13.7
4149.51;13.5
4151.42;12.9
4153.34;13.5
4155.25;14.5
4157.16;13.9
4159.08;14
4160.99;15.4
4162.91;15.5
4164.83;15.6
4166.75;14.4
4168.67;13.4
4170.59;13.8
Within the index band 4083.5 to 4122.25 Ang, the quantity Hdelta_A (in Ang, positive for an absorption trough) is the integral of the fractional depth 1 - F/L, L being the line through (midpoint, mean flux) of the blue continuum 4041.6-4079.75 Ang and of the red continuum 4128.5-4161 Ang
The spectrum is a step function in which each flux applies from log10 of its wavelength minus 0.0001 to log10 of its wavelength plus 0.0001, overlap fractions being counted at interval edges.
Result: -2.28 Ang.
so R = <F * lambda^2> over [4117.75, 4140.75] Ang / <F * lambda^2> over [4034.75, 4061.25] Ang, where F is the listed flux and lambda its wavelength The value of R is 1.0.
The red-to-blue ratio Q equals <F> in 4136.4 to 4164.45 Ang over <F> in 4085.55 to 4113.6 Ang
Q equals 1.0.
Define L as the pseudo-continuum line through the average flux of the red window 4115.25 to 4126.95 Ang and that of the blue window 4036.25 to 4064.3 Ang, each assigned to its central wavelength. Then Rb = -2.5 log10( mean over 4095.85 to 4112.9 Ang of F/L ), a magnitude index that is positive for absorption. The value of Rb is 0.03 mag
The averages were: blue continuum 14.8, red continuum 15.5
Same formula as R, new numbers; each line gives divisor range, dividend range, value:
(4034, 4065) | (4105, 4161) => 1.03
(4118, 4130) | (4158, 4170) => 0.98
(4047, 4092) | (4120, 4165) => 1.03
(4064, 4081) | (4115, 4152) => 1.06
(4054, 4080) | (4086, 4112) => 1.08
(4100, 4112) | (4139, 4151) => 1.02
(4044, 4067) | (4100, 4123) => 1.08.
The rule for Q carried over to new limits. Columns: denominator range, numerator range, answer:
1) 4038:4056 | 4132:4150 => 0.97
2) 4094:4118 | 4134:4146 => 1.03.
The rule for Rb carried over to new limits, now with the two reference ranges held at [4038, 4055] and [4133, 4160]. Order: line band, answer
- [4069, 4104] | -0.02 mag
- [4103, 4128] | -0.03 mag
